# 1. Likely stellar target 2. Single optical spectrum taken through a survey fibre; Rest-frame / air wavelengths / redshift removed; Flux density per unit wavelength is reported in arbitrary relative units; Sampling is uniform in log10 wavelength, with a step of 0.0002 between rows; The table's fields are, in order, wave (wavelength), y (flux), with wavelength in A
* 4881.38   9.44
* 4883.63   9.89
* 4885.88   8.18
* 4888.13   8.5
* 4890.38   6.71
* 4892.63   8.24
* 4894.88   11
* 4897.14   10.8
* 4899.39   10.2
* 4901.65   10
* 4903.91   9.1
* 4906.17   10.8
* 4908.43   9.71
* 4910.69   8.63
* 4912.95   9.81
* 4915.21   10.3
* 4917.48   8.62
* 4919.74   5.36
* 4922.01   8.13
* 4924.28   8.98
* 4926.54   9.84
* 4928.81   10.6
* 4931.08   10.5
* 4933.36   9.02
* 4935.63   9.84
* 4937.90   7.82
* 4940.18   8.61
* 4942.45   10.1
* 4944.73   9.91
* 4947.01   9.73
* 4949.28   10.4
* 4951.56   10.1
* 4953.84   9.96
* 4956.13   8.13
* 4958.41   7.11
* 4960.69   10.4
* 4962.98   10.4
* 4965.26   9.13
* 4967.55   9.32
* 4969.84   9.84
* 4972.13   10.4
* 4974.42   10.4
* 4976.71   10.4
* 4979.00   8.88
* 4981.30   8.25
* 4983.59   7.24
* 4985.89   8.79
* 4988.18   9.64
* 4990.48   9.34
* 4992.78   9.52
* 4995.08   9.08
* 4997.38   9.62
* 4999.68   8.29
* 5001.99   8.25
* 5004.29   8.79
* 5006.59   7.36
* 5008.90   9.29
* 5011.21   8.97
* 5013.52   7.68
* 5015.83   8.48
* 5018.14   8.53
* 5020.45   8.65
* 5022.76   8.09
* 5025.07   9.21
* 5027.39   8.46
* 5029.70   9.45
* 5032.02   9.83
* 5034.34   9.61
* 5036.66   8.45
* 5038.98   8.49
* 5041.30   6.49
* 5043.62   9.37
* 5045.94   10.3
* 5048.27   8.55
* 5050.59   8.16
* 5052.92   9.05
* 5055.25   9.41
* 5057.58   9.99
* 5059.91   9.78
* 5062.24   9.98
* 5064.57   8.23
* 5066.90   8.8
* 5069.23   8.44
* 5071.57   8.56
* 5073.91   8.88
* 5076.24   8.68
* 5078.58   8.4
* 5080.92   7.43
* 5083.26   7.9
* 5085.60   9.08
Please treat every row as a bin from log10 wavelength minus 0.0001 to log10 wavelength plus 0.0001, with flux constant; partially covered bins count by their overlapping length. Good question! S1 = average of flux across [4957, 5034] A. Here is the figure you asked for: 9.01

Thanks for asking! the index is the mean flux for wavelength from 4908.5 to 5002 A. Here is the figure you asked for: 9.25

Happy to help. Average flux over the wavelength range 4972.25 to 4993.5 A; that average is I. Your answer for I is 9.21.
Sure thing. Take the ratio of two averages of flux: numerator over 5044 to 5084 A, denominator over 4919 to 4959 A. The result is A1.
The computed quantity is 1.0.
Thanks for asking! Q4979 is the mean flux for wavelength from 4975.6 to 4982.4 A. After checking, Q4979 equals 9.17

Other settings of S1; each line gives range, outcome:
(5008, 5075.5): 8.87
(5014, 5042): 8.66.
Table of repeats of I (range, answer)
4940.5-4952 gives 9.95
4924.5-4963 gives 9.52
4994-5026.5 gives 8.59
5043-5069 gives 9.21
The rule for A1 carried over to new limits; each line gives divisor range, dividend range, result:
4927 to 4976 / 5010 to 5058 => 0.92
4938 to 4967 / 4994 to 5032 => 0.92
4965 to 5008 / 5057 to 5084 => 0.96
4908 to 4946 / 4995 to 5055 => 0.95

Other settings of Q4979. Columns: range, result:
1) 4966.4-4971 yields 9.57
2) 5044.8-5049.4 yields 9.42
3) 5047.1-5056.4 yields 8.79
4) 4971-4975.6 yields 10.4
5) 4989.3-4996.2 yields 9.31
